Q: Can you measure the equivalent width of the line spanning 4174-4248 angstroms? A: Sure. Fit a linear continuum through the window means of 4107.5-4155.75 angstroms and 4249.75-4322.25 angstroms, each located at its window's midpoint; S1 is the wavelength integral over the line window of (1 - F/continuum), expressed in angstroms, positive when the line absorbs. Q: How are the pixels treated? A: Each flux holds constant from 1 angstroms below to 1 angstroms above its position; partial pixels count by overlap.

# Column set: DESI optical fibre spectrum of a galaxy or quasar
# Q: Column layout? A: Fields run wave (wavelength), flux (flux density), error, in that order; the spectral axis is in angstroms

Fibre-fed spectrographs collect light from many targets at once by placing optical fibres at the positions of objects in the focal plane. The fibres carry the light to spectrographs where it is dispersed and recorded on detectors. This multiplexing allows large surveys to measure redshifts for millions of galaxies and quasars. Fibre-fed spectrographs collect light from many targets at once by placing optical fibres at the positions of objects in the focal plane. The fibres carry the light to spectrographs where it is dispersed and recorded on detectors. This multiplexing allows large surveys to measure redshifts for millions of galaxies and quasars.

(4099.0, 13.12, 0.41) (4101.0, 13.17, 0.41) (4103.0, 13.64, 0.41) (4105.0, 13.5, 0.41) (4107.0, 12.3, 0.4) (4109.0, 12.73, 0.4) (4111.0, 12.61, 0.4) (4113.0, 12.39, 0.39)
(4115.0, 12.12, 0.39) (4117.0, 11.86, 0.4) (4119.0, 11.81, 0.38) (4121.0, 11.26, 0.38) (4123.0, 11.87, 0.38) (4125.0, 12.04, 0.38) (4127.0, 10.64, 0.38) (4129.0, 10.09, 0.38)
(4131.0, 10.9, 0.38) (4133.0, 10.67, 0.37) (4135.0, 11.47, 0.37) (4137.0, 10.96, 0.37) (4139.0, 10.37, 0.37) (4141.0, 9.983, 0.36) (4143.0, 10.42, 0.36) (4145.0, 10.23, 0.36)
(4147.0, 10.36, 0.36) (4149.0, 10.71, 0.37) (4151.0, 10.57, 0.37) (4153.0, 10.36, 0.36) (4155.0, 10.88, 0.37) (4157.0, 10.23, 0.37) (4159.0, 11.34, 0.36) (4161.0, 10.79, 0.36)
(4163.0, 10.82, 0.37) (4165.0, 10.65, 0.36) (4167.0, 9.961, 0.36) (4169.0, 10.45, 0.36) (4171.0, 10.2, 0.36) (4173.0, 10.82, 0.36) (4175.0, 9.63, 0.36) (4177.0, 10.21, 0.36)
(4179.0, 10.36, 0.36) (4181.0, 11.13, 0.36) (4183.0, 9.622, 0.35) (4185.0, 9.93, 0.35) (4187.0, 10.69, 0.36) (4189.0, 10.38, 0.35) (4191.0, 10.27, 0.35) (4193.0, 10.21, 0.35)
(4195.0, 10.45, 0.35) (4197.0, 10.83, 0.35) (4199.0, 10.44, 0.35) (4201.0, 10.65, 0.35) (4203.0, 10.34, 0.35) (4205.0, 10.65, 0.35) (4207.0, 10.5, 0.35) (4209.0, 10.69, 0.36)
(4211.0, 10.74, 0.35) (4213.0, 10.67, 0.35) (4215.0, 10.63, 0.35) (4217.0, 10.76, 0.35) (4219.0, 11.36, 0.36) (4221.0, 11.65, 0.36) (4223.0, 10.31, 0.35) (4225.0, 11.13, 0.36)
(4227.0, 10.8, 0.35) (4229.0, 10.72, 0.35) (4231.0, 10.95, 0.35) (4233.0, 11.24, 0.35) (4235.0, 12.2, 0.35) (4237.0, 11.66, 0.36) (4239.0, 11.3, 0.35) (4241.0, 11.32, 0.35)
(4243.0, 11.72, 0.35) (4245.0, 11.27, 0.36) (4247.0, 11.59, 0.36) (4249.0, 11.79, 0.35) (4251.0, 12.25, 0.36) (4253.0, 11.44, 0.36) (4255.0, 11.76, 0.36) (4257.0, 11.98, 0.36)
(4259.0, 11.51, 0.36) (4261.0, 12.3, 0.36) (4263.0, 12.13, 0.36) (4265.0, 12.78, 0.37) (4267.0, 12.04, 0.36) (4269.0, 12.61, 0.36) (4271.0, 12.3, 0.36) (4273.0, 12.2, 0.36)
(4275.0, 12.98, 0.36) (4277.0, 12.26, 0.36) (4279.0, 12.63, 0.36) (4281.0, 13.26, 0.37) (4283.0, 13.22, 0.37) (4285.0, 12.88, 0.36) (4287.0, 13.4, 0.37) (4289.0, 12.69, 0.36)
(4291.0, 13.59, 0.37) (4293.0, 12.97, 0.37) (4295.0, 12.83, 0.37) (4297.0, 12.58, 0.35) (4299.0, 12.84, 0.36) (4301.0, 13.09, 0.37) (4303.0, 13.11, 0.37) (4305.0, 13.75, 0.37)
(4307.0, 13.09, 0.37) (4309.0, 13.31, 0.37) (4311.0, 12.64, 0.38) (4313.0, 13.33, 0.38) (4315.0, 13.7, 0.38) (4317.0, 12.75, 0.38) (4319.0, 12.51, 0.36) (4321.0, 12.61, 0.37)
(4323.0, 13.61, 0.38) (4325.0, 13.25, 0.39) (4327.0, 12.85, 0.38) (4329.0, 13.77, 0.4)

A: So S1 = 7.24 angstroms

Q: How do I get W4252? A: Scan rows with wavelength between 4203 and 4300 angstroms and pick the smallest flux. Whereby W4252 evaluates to 10.31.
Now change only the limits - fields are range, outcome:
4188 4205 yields 10.21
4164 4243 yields 9.622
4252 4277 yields 11.44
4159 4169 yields 9.961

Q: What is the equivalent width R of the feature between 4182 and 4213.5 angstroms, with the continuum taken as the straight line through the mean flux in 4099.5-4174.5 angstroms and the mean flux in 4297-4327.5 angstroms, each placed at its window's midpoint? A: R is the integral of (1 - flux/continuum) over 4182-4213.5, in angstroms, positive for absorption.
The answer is 3.8 angstroms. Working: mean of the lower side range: 11.2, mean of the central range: 10.4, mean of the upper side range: 13.1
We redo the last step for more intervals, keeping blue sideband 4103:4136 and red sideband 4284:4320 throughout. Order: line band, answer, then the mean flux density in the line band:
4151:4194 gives 6.2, 10.4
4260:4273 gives 0.5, 12.3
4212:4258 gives 4.7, 11.3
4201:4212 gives 1.6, 10.6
